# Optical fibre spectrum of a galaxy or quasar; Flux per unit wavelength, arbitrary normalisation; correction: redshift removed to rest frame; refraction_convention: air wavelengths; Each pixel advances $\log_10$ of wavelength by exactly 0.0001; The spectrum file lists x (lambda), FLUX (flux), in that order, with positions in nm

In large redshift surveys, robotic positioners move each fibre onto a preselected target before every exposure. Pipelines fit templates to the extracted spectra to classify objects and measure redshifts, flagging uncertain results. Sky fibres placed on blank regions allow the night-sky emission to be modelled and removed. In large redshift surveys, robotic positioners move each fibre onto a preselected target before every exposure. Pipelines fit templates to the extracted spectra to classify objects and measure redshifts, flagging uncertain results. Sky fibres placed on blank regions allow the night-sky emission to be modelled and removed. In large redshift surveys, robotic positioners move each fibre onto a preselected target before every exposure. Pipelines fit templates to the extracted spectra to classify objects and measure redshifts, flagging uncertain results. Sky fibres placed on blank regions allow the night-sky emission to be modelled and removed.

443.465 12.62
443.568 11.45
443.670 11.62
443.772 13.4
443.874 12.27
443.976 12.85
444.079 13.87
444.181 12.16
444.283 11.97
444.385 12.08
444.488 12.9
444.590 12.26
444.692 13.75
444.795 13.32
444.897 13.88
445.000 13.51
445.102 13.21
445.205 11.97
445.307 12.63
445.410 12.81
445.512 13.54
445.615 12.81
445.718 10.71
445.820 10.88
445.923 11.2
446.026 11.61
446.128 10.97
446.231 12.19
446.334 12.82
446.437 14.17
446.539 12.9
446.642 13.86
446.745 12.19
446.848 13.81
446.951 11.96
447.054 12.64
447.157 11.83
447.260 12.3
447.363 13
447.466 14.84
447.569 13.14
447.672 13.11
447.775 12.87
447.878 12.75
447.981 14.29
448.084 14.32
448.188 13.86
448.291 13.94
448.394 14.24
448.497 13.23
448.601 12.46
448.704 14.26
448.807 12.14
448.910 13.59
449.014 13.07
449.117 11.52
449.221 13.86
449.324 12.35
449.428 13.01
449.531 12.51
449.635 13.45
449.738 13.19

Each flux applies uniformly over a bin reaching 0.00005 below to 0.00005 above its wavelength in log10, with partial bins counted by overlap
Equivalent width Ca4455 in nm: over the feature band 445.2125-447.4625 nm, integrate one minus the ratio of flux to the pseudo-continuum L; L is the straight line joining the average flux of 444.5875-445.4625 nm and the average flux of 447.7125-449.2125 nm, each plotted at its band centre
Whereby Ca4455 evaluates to 0.12 nm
